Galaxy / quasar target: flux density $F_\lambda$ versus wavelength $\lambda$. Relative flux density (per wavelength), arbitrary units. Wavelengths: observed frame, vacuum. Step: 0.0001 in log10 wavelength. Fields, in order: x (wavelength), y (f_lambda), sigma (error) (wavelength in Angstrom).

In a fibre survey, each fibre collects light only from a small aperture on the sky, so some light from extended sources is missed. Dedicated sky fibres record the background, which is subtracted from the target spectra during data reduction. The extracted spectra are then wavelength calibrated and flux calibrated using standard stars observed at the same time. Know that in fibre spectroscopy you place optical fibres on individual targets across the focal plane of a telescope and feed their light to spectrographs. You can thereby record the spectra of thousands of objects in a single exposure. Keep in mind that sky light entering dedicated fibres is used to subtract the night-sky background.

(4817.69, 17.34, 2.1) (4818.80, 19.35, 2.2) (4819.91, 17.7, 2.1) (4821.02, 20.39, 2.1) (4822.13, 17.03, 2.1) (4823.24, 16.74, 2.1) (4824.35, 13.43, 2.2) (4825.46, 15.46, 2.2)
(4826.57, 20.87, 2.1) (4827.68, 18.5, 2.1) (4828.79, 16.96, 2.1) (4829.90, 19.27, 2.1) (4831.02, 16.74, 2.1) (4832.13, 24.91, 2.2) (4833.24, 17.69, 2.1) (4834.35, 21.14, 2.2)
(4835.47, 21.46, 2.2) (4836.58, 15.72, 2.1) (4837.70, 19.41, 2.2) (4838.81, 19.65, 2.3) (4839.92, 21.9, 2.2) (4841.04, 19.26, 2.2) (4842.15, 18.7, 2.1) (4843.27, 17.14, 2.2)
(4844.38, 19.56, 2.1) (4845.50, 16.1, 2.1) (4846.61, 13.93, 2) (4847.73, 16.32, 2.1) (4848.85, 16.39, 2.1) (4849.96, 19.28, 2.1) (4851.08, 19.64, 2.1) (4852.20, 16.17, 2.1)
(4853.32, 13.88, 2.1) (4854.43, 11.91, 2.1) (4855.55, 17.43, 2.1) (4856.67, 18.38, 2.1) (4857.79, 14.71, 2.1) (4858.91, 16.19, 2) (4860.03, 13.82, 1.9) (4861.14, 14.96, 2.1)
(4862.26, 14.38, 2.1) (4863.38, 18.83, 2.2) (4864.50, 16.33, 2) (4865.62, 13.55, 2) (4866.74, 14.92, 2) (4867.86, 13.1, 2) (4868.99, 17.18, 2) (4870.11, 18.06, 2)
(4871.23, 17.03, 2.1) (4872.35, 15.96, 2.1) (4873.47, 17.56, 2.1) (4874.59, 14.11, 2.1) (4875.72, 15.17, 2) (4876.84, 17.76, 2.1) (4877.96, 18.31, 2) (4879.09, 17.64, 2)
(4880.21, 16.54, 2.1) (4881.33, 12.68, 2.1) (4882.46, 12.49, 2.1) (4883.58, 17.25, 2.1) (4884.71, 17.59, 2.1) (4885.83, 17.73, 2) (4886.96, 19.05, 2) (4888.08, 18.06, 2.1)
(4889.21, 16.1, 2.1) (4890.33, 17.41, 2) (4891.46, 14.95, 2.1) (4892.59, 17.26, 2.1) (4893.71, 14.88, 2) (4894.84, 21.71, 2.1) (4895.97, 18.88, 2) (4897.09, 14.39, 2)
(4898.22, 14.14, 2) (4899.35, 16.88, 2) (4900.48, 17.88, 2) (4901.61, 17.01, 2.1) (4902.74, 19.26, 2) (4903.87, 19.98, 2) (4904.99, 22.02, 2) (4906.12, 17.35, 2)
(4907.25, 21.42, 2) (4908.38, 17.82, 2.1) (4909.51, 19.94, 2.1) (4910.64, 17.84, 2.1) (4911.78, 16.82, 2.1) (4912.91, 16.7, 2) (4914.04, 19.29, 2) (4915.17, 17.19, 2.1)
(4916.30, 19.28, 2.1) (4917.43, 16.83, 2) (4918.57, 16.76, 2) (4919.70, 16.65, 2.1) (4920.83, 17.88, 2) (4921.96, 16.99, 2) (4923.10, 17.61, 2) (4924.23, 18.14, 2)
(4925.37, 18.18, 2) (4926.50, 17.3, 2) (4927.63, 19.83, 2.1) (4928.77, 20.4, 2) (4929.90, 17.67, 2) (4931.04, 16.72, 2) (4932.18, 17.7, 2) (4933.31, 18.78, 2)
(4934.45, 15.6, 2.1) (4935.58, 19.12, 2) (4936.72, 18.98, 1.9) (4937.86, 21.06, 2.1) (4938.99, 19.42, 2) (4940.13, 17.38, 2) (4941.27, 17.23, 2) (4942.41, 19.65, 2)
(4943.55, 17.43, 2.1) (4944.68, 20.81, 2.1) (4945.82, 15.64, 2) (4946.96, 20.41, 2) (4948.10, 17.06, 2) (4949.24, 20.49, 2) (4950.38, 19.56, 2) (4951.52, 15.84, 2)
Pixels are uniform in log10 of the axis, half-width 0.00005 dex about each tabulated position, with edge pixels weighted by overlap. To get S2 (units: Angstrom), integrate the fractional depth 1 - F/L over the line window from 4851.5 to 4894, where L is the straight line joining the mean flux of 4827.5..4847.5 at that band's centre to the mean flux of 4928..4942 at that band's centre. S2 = 5.8 Angstrom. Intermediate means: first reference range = 18.7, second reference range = 18.4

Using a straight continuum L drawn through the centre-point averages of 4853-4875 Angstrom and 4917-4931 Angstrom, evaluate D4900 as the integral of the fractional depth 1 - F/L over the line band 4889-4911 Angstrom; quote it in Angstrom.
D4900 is -1.20 Angstrom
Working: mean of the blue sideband 15.7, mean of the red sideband 17.8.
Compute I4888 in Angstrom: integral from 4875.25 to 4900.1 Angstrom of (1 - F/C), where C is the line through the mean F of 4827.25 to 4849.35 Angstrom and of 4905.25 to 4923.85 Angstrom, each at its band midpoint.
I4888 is 2.0 Angstrom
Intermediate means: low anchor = 18.5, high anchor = 18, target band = 16.7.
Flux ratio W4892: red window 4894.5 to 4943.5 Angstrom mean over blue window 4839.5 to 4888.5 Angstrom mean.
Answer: 1.10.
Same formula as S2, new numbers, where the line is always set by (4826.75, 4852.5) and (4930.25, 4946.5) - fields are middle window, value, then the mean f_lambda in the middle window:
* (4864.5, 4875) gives 1.5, 15.8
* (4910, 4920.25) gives 0.5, 17.5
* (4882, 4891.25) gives 0.7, 16.9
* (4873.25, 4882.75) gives 1.3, 15.8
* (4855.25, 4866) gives 1.5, 15.9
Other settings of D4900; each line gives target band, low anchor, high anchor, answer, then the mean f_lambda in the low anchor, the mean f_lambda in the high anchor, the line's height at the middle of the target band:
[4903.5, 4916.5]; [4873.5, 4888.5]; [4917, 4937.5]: -1.1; 16.5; 17.9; 17.4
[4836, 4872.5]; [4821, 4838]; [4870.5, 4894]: 1.8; 18.4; 16.5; 17.5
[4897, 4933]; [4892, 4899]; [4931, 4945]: -0.8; 16.9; 18.5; 17.6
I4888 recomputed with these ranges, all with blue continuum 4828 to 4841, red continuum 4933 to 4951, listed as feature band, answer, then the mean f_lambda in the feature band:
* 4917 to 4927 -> 0.76 Angstrom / 17.4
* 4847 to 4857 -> 1.47 Angstrom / 16.5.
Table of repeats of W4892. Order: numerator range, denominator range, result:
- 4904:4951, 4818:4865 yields 1.05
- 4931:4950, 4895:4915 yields 1.02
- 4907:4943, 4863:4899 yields 1.10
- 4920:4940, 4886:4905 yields 1.04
